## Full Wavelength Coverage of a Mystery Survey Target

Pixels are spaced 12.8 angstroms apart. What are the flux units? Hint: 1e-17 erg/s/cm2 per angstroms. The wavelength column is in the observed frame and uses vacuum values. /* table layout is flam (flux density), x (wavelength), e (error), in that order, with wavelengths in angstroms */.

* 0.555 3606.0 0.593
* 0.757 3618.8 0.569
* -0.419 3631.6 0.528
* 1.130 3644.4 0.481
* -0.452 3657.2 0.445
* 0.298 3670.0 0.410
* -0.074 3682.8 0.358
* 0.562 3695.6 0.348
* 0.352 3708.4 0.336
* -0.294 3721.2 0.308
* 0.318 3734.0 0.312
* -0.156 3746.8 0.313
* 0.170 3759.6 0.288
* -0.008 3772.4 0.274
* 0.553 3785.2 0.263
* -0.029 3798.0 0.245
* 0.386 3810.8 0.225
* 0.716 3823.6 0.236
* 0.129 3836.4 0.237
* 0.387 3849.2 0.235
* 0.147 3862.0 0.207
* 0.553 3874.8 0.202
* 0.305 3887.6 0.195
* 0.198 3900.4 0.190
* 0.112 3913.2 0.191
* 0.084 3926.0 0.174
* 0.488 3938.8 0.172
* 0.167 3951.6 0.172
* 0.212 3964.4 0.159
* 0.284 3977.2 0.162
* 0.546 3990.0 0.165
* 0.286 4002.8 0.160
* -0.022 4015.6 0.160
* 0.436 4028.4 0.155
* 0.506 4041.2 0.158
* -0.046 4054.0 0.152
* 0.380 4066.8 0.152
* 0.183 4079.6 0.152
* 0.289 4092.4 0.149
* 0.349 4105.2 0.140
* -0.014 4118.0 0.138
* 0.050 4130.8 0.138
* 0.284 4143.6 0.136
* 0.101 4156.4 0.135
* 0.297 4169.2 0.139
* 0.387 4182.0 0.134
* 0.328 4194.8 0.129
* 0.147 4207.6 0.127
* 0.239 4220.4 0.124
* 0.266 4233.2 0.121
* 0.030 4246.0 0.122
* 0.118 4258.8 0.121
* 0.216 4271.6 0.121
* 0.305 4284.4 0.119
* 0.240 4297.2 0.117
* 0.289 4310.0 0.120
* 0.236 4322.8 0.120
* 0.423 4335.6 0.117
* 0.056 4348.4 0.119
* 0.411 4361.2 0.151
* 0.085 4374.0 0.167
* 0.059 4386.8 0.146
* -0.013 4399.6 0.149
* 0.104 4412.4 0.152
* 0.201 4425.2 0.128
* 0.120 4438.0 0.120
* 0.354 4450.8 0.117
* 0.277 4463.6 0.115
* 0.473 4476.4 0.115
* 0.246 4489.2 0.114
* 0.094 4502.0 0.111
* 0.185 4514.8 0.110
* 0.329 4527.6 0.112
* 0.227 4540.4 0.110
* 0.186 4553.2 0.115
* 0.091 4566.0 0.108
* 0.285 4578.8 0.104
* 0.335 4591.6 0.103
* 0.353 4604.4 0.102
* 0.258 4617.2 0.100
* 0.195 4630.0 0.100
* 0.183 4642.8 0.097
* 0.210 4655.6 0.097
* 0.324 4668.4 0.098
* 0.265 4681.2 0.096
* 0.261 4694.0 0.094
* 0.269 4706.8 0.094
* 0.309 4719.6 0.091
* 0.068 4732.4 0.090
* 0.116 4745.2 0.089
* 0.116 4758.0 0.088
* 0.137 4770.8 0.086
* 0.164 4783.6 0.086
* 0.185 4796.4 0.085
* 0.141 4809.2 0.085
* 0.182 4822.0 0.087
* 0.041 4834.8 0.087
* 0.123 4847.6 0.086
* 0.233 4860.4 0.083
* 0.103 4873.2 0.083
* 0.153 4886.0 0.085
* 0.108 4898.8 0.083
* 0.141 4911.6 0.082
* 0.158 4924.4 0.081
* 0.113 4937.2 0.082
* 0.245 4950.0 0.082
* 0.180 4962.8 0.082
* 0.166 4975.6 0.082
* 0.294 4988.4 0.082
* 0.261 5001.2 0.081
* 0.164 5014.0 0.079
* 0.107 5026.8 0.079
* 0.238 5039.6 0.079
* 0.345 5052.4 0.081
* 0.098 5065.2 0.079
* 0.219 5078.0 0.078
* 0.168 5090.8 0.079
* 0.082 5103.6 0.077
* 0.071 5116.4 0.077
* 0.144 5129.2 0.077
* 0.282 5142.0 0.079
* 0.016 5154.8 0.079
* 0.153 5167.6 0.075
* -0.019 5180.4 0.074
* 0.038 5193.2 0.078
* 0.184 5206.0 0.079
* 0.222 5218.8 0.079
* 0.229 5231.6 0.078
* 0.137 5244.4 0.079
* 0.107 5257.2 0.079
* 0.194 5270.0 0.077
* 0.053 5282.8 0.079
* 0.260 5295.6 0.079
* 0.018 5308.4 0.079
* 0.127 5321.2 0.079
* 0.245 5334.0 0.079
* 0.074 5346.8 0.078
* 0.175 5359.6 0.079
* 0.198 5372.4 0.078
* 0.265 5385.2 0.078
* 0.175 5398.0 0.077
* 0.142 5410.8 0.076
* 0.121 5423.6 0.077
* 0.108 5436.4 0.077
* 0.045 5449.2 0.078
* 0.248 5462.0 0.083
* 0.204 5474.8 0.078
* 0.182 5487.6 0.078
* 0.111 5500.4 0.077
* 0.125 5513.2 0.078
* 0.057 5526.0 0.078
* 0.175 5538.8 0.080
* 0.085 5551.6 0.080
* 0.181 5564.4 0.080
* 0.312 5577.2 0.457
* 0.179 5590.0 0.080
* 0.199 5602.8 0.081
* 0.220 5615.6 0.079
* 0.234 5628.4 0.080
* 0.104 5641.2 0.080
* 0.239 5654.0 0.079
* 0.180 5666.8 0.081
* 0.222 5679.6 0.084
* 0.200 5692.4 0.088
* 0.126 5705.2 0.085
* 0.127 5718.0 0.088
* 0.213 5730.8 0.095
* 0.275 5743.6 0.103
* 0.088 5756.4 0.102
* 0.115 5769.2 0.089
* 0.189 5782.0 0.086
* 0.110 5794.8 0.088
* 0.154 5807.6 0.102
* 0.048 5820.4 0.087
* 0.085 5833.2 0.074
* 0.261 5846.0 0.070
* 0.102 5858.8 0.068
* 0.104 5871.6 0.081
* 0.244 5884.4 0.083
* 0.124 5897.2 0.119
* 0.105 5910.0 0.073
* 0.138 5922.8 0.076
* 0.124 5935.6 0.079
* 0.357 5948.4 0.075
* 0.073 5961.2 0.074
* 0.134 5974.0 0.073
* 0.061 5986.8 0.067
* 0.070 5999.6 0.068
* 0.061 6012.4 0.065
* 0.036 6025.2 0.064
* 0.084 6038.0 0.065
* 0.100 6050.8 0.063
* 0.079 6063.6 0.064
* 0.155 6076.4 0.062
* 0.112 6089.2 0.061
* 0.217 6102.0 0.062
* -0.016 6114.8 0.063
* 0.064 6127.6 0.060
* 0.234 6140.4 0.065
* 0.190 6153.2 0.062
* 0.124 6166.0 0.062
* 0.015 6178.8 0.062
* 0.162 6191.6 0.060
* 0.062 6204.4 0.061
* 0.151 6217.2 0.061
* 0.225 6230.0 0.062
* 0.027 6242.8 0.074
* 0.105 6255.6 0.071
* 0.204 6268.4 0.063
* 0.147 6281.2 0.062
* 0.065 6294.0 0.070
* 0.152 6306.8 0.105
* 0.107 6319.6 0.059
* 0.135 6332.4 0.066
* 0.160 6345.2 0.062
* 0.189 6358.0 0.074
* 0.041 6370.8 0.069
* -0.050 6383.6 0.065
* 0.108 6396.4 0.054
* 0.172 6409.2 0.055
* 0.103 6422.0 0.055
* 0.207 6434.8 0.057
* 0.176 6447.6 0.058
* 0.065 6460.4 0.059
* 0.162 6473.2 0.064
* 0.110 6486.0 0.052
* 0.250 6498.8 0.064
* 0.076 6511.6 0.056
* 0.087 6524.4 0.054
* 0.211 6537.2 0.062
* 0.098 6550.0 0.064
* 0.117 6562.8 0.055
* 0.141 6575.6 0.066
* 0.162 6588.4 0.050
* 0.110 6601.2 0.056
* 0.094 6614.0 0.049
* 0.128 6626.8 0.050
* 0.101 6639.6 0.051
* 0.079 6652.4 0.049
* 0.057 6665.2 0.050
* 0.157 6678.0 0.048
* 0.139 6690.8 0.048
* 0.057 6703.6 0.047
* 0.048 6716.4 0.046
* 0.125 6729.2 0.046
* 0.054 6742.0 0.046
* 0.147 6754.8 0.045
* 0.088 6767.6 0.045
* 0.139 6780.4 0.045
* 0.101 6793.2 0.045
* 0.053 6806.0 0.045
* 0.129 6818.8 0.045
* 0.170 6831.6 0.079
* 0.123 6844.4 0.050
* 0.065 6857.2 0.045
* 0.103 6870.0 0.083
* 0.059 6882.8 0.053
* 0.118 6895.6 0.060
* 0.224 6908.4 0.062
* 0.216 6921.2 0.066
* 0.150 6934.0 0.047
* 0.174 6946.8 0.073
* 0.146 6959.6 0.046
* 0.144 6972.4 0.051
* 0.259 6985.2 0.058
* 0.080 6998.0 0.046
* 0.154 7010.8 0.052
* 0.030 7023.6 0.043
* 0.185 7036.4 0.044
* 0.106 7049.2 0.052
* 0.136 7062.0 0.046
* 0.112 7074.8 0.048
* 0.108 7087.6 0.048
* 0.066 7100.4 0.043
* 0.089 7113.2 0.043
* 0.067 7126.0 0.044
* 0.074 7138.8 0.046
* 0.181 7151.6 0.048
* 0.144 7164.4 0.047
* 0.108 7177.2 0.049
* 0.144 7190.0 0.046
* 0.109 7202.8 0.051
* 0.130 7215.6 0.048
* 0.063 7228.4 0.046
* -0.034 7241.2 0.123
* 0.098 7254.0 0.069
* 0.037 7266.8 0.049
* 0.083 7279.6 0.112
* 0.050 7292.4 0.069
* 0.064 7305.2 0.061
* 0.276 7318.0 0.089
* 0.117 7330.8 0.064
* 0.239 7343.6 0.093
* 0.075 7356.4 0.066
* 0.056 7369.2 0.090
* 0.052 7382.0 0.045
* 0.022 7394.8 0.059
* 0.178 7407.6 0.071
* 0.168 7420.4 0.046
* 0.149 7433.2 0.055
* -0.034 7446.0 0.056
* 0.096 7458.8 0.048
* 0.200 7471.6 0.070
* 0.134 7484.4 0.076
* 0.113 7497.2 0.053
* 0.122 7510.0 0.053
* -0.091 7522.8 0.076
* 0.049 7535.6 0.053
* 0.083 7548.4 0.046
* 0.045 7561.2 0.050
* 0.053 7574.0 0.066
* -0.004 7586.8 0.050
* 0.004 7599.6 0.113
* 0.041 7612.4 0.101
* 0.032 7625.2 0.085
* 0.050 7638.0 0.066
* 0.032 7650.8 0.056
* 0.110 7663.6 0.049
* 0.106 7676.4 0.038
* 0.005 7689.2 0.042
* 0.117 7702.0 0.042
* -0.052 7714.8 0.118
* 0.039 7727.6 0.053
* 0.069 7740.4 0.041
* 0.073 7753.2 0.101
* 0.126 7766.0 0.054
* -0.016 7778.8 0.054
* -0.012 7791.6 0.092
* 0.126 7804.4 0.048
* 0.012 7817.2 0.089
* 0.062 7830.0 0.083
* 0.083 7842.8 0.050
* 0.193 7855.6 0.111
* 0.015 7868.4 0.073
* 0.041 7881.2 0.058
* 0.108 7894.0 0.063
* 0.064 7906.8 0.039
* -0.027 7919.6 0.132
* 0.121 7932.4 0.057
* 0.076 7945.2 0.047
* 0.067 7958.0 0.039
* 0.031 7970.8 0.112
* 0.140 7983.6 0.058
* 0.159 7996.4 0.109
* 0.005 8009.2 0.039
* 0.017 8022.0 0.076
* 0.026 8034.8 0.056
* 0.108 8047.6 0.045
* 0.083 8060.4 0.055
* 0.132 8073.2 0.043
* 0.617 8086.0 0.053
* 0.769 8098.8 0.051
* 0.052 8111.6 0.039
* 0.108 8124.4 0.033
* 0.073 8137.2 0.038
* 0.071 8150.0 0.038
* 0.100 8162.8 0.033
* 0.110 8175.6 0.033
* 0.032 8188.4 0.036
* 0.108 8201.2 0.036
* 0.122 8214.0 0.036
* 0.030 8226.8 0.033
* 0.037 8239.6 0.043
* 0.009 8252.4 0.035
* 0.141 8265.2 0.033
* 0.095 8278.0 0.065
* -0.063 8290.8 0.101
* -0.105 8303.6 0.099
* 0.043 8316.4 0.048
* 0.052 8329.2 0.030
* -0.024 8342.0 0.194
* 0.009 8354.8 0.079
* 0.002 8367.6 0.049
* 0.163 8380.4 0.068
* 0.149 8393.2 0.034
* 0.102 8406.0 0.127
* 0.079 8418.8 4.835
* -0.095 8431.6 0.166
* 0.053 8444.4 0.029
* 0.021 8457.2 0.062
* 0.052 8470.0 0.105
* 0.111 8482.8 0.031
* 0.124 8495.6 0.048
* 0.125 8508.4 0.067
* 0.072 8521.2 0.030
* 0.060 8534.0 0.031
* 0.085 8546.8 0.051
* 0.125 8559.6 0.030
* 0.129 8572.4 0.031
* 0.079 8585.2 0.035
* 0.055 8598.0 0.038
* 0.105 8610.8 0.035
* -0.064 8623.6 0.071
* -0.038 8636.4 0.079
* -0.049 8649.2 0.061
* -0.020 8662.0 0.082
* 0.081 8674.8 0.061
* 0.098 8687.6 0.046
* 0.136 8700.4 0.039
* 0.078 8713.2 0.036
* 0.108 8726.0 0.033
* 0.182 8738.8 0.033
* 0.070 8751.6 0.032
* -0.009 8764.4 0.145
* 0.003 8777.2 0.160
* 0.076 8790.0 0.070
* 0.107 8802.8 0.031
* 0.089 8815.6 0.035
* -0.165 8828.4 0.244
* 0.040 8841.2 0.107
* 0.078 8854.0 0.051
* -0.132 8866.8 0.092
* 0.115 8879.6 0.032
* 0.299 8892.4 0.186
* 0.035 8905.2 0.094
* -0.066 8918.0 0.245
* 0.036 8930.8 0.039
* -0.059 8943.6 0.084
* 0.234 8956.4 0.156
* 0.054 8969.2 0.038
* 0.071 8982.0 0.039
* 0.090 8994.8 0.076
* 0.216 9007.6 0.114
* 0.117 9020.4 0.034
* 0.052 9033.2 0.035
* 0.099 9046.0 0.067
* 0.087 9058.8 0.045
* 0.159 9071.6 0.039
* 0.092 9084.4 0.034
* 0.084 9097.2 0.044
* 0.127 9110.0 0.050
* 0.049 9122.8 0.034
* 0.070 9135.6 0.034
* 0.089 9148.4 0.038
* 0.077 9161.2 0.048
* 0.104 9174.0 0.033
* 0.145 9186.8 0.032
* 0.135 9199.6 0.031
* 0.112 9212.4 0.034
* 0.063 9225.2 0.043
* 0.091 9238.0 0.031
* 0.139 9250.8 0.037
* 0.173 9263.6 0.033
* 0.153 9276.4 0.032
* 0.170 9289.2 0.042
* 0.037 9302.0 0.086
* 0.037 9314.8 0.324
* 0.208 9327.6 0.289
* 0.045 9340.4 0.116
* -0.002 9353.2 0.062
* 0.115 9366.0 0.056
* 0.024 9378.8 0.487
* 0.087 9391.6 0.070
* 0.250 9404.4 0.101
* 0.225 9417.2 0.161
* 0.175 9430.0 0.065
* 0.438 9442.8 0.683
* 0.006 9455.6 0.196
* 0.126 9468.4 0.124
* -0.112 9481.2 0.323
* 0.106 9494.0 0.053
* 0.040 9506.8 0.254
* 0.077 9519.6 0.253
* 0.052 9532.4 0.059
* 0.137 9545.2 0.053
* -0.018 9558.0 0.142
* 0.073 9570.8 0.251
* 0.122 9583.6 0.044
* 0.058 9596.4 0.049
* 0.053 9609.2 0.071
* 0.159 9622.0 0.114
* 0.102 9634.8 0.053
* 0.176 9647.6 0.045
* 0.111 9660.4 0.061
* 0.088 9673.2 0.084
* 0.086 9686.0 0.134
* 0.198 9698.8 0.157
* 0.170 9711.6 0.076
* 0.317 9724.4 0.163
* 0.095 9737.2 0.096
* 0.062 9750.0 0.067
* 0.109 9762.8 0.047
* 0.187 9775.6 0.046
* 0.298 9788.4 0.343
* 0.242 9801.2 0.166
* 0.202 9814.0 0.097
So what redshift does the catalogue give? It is 1.17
